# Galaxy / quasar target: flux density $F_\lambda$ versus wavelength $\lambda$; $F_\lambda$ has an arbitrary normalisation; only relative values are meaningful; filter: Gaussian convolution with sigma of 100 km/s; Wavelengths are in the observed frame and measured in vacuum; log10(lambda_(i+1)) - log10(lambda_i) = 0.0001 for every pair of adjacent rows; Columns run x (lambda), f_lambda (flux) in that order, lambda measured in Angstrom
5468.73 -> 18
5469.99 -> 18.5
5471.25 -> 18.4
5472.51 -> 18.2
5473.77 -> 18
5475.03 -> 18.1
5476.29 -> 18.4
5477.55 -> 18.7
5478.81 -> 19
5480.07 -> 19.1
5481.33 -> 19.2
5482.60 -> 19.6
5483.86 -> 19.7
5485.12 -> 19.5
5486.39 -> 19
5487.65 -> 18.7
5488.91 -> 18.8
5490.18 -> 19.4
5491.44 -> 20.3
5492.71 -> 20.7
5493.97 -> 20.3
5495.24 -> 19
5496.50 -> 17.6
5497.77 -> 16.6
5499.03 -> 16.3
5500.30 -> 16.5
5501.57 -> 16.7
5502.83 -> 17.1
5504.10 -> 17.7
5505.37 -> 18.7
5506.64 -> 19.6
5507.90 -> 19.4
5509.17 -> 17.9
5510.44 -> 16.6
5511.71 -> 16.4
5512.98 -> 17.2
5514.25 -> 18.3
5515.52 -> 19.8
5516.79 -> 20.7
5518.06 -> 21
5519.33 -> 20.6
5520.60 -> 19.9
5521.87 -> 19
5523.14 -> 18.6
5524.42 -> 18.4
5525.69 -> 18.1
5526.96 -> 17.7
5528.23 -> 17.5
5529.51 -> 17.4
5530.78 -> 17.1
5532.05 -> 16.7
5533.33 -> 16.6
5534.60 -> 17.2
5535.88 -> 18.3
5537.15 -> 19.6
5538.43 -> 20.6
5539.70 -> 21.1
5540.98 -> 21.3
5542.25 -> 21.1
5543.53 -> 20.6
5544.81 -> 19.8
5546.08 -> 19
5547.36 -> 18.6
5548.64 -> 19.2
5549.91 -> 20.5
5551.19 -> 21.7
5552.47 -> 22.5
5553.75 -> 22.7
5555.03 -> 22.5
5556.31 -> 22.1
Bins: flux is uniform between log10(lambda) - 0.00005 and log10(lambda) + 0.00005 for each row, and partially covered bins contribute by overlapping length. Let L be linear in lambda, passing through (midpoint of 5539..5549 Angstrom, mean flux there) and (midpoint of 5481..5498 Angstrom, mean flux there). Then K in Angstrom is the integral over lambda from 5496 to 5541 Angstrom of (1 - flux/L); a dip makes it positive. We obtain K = 3.2 Angstrom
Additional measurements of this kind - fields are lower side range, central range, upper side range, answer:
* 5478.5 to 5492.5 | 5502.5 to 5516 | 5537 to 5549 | 1.1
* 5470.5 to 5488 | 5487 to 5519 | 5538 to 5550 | 1.4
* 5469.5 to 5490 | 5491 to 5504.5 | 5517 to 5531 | 0.5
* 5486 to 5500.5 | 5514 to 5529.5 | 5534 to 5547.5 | 0.2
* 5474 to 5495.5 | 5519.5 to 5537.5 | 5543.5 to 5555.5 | 1.9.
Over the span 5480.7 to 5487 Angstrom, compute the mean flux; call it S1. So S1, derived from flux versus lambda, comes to 19.4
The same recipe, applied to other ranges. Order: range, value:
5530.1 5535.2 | 16.9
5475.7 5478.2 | 18.6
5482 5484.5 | 19.7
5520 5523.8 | 19.1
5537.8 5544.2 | 20.9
